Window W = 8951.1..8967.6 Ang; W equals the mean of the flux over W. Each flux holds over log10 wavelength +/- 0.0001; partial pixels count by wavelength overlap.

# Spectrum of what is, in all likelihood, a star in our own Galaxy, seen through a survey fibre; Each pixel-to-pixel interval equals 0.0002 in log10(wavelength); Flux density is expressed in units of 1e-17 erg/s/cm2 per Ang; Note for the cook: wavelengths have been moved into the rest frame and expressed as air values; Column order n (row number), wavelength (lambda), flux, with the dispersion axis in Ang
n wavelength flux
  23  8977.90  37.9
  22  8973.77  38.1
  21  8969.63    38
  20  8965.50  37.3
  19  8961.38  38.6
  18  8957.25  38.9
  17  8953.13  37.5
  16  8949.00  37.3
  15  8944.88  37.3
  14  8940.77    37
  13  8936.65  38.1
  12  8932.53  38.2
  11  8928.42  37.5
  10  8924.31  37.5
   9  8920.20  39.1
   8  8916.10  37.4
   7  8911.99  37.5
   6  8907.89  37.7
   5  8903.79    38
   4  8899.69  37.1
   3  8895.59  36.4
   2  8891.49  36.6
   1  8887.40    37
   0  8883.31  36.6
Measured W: 38.1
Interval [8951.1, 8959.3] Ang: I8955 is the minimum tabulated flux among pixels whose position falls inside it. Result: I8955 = 37.5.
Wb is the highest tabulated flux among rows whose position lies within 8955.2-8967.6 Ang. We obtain 38.9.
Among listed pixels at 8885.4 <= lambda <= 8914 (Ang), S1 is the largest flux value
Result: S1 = 38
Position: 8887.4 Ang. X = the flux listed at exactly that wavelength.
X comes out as 37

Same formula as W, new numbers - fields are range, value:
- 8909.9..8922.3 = 38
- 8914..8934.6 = 37.9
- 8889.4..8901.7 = 36.7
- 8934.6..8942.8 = 37.5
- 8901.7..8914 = 37.7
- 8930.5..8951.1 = 37.6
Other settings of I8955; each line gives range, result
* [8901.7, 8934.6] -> 37.4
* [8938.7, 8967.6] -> 37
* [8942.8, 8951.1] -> 37.3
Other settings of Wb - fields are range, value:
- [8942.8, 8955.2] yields 37.5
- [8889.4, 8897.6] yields 36.6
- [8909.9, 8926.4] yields 39.1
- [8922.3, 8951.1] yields 38.2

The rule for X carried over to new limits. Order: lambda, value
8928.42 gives 37.5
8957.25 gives 38.9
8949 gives 37.3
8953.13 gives 37.5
